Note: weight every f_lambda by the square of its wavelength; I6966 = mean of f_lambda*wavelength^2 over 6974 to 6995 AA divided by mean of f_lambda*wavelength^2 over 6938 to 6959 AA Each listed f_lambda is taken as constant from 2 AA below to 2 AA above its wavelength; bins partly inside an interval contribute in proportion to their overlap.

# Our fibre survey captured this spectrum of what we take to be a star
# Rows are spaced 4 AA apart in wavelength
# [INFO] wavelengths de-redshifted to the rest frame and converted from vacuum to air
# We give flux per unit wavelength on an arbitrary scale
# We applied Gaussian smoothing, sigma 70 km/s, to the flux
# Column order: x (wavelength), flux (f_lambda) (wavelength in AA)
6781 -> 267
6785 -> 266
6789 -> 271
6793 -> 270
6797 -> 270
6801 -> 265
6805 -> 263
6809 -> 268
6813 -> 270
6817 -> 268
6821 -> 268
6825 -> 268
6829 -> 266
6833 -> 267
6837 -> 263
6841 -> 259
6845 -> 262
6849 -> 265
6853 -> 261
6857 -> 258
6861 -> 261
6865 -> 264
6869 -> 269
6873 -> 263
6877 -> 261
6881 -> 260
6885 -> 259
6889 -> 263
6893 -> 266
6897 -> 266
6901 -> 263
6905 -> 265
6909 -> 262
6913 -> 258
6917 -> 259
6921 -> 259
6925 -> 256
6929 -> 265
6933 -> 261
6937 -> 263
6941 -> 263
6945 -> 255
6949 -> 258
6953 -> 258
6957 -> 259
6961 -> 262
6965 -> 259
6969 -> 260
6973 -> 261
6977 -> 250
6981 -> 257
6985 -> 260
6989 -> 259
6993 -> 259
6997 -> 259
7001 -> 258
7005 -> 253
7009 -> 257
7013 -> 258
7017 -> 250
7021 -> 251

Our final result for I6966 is 1.0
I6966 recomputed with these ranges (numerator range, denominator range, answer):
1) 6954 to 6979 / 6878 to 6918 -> 1.01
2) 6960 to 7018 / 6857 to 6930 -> 1.01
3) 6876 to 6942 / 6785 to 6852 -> 1.01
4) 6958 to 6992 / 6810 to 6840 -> 1.01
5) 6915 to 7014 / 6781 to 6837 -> 1.01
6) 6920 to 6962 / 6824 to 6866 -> 1.02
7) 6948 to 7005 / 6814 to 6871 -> 1.02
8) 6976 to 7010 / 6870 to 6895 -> 1.01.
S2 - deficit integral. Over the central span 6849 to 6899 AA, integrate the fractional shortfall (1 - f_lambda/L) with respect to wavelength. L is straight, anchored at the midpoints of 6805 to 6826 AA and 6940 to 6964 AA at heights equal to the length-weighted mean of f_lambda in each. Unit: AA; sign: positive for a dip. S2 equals 0.27 AA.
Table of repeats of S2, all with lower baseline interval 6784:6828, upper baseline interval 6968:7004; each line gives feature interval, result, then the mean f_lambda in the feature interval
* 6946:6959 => 0.1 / 258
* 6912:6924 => 0.1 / 258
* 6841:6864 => 0.3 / 261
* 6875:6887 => 0.2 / 260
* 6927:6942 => -0.1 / 263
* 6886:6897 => 0.0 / 264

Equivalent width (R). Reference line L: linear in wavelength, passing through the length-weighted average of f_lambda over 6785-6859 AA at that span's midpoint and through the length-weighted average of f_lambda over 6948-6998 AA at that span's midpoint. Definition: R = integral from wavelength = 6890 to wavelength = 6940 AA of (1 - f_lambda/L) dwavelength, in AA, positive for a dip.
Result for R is -0.1 AA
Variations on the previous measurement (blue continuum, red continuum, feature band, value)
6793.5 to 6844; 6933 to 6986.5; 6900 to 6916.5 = 0.0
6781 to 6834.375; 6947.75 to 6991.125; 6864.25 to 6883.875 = 0.1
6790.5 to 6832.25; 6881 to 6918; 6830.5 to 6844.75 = 0.2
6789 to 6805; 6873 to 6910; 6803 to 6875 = 0.3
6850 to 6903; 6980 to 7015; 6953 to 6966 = 0.0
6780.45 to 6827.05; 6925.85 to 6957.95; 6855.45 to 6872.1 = 0.1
